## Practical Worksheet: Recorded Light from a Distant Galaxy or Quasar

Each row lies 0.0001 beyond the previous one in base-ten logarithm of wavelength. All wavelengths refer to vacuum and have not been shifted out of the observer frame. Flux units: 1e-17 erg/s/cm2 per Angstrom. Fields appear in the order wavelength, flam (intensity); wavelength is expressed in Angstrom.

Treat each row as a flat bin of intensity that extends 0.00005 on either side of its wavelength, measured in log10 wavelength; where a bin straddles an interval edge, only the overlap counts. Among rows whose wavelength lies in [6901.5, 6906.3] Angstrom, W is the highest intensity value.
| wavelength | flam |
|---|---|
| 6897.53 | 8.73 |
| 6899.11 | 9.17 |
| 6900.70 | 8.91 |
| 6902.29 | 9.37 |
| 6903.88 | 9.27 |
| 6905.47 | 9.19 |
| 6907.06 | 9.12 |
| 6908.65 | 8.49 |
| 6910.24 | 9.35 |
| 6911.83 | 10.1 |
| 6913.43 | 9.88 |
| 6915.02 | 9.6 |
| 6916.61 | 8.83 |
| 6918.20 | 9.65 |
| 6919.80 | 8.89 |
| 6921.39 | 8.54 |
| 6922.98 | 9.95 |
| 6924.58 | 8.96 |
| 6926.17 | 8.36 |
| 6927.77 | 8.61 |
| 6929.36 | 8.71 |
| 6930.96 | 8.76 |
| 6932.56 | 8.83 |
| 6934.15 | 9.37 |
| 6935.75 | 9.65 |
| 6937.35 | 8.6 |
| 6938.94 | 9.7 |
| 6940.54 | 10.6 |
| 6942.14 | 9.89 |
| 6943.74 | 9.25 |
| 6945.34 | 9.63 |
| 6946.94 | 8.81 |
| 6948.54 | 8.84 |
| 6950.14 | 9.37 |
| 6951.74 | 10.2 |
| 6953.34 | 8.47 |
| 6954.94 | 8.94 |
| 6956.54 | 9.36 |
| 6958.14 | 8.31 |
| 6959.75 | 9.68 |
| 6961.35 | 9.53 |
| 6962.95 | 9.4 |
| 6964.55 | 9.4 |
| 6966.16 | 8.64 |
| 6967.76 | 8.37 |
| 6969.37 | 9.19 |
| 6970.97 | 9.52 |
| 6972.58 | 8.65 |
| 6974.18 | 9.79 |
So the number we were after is 9.37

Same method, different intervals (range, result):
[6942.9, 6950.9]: 9.63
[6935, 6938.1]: 9.65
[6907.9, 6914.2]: 10.1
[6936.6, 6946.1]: 10.6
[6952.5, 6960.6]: 9.68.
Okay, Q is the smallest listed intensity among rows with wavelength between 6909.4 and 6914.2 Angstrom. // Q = 9.35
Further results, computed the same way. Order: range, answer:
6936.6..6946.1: 8.6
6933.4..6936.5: 9.37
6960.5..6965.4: 9.4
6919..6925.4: 8.54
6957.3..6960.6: 8.31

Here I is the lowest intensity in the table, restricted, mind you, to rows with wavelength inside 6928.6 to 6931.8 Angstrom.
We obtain 8.71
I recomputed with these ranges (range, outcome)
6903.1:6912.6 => 8.49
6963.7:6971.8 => 8.37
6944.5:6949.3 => 8.81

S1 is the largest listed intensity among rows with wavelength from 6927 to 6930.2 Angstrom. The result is 8.71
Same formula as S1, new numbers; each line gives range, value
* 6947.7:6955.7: 10.2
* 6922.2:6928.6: 9.95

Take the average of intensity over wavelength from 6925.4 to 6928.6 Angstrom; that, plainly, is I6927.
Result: 8.49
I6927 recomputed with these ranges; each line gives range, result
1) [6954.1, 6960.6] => 9.07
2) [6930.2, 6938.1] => 9.04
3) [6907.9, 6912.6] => 9.32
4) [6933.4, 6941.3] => 9.58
